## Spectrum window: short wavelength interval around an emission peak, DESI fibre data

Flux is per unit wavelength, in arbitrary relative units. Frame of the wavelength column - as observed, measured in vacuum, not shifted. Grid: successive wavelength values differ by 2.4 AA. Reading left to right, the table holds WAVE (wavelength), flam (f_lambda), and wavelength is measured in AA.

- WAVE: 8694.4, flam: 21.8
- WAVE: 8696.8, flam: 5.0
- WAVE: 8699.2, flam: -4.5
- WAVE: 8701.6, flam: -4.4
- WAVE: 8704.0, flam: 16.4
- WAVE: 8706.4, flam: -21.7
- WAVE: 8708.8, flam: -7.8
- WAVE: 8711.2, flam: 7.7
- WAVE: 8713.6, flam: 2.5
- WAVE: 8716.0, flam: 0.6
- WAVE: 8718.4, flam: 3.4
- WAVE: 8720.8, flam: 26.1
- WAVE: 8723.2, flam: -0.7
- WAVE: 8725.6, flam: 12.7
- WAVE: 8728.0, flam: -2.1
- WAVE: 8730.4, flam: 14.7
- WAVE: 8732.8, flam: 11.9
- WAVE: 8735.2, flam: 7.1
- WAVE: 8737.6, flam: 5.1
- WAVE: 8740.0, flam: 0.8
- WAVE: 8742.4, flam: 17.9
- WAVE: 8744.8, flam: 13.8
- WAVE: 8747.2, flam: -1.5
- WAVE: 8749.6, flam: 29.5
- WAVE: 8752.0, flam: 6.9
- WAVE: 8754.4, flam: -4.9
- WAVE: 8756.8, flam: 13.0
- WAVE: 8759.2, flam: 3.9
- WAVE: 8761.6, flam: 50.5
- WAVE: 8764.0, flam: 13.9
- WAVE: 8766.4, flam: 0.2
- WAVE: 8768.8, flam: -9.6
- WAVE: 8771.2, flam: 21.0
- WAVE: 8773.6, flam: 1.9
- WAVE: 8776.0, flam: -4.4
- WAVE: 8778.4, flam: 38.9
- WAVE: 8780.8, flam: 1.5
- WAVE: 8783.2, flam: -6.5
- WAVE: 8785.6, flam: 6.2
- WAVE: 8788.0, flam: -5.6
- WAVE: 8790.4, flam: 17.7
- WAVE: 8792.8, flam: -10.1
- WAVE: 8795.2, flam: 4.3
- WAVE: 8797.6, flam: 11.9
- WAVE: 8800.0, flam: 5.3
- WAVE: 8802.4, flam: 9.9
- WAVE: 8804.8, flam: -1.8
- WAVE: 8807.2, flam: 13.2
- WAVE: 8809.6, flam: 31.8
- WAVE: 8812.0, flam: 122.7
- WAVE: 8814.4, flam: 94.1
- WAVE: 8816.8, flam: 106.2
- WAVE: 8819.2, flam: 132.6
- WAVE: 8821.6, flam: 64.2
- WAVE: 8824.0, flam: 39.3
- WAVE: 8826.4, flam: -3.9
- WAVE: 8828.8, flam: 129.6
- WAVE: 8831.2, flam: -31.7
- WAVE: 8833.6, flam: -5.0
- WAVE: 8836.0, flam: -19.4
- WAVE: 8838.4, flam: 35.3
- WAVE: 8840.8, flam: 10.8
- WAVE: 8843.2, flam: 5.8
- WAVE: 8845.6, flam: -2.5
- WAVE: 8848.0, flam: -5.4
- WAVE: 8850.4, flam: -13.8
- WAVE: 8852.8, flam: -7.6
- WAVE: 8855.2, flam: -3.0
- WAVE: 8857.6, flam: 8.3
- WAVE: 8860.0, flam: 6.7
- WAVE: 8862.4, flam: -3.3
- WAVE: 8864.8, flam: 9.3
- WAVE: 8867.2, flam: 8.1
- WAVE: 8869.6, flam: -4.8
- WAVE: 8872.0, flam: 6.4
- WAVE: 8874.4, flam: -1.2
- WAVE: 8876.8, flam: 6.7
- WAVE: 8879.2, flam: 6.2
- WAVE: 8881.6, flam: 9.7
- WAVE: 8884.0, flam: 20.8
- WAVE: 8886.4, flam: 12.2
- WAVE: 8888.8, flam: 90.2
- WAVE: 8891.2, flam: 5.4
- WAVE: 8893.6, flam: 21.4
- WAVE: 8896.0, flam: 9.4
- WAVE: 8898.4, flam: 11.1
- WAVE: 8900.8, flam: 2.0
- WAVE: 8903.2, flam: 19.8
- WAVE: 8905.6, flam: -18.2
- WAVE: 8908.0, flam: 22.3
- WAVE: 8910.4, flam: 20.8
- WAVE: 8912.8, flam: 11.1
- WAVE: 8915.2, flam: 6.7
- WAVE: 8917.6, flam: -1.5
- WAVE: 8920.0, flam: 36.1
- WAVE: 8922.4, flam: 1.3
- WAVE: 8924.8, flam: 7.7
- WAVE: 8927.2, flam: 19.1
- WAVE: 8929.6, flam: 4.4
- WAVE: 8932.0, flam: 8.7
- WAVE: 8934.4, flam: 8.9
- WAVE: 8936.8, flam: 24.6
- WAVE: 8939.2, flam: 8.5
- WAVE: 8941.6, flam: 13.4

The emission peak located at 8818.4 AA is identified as [O II] 3727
